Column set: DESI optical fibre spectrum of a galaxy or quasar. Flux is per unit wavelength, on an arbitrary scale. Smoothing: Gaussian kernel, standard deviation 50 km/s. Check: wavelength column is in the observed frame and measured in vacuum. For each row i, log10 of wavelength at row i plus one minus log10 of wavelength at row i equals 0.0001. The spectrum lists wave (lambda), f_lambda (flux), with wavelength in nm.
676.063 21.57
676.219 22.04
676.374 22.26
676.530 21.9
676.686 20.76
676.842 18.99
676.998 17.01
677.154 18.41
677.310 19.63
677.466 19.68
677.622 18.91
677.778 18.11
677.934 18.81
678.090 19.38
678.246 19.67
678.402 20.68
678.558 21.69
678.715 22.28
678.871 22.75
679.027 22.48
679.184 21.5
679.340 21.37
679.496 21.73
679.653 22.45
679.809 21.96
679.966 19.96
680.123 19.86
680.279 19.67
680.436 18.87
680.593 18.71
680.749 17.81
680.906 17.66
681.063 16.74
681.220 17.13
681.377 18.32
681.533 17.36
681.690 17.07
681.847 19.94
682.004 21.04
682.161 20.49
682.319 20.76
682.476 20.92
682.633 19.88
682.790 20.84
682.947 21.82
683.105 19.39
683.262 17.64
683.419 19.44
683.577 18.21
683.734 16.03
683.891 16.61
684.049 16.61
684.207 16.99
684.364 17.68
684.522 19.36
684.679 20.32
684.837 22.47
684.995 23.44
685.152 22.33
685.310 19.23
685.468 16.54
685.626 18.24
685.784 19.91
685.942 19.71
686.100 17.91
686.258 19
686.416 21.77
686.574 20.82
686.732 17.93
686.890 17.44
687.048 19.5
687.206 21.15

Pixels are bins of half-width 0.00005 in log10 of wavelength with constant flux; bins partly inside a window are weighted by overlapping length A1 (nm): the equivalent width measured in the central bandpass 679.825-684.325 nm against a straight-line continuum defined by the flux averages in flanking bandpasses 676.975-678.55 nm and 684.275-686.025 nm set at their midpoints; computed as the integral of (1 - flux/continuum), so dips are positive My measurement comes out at 0.19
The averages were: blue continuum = 19.2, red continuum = 19.9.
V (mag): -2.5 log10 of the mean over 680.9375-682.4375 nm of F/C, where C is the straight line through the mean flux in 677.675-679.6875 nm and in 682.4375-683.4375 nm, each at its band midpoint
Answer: 0.083 mag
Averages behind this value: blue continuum 20.9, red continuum 20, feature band 18.8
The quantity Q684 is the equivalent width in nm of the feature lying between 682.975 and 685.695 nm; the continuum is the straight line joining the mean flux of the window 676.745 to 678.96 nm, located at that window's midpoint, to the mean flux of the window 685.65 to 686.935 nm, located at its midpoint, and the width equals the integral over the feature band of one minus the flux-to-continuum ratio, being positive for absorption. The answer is 0.070 nm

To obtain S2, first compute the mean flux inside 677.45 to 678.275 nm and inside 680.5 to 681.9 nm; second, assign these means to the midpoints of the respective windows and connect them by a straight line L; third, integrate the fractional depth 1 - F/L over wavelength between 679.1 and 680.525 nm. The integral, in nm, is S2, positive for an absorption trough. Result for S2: -0.19 nm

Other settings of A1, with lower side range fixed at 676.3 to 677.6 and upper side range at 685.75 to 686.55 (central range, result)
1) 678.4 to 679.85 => -0.16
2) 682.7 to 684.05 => 0.08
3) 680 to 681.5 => 0.11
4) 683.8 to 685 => 0.05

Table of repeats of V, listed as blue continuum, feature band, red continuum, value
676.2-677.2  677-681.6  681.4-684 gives 0.00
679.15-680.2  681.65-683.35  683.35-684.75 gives -0.05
